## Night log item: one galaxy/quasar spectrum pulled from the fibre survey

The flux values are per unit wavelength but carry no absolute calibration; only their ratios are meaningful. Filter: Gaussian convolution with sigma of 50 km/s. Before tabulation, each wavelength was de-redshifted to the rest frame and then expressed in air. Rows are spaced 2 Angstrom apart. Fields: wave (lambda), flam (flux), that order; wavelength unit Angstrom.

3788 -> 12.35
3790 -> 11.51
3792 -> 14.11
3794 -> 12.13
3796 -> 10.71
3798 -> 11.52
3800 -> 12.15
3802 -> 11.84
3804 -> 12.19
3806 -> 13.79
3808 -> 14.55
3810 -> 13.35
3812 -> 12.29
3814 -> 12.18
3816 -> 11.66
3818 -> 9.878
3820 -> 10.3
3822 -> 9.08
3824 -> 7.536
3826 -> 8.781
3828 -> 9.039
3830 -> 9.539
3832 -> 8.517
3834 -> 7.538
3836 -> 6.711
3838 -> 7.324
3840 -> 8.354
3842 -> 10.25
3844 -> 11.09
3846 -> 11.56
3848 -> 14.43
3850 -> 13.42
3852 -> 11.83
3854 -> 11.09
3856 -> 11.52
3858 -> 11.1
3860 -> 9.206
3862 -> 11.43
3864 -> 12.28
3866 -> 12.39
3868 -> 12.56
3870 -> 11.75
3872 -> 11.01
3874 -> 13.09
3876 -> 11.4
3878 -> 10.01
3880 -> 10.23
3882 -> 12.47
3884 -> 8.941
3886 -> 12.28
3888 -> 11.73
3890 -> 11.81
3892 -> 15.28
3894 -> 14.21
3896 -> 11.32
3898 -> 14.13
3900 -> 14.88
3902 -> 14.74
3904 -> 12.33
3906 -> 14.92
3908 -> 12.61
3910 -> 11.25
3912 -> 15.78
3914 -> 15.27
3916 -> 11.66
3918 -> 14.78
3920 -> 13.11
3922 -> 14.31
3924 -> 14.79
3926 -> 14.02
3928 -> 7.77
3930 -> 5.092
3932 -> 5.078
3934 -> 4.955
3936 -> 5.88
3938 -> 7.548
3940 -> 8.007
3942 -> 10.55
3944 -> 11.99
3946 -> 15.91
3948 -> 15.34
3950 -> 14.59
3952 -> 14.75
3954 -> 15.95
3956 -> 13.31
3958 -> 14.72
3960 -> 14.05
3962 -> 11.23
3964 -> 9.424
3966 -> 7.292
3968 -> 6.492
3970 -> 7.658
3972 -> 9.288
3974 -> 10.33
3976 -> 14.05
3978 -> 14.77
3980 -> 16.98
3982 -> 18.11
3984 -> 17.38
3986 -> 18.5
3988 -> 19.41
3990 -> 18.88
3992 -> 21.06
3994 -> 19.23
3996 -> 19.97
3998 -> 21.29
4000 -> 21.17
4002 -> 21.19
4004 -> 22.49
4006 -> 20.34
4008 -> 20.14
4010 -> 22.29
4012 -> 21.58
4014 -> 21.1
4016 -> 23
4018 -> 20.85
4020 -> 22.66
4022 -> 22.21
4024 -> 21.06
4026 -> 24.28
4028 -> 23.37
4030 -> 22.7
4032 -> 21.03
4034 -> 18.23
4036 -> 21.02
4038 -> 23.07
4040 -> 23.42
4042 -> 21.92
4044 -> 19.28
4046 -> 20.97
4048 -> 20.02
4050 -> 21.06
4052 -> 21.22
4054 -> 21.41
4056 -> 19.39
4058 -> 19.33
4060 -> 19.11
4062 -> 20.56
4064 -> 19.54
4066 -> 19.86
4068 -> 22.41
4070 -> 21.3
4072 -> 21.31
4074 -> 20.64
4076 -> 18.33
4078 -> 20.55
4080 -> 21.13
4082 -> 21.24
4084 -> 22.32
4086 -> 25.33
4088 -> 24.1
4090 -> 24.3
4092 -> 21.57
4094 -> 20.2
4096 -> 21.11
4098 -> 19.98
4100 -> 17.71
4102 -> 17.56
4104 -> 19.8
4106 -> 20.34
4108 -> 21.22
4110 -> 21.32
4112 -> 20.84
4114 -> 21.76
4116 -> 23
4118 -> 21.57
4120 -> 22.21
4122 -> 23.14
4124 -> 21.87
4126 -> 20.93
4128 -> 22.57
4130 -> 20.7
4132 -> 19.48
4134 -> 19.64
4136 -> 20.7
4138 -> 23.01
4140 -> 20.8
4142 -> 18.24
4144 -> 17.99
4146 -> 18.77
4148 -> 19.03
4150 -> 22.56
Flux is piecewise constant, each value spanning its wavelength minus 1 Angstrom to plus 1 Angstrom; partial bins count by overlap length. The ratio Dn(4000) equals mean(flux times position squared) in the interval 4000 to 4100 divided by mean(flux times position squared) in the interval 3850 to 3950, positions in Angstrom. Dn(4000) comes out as 1.9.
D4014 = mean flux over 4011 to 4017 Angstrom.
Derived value 21.9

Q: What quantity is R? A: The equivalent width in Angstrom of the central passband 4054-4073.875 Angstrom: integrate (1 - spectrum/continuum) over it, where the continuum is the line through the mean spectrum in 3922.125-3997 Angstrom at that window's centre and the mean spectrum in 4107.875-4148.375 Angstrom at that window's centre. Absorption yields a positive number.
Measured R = -2.8 Angstrom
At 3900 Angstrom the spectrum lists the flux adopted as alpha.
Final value 14.88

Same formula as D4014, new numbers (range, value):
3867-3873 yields 11.8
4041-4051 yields 20.6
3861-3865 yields 11.9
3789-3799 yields 12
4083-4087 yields 23.8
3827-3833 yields 9.03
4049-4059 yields 20.5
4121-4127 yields 22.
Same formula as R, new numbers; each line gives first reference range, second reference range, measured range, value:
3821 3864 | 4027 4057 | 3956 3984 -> 8.3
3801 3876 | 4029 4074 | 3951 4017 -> 4.7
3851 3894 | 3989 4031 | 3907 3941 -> 9.9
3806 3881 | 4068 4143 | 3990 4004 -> -3.1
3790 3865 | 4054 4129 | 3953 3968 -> 3.8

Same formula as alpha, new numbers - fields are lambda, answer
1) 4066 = 19.86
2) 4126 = 20.93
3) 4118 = 21.57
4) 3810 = 13.35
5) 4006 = 20.34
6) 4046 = 20.97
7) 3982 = 18.11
